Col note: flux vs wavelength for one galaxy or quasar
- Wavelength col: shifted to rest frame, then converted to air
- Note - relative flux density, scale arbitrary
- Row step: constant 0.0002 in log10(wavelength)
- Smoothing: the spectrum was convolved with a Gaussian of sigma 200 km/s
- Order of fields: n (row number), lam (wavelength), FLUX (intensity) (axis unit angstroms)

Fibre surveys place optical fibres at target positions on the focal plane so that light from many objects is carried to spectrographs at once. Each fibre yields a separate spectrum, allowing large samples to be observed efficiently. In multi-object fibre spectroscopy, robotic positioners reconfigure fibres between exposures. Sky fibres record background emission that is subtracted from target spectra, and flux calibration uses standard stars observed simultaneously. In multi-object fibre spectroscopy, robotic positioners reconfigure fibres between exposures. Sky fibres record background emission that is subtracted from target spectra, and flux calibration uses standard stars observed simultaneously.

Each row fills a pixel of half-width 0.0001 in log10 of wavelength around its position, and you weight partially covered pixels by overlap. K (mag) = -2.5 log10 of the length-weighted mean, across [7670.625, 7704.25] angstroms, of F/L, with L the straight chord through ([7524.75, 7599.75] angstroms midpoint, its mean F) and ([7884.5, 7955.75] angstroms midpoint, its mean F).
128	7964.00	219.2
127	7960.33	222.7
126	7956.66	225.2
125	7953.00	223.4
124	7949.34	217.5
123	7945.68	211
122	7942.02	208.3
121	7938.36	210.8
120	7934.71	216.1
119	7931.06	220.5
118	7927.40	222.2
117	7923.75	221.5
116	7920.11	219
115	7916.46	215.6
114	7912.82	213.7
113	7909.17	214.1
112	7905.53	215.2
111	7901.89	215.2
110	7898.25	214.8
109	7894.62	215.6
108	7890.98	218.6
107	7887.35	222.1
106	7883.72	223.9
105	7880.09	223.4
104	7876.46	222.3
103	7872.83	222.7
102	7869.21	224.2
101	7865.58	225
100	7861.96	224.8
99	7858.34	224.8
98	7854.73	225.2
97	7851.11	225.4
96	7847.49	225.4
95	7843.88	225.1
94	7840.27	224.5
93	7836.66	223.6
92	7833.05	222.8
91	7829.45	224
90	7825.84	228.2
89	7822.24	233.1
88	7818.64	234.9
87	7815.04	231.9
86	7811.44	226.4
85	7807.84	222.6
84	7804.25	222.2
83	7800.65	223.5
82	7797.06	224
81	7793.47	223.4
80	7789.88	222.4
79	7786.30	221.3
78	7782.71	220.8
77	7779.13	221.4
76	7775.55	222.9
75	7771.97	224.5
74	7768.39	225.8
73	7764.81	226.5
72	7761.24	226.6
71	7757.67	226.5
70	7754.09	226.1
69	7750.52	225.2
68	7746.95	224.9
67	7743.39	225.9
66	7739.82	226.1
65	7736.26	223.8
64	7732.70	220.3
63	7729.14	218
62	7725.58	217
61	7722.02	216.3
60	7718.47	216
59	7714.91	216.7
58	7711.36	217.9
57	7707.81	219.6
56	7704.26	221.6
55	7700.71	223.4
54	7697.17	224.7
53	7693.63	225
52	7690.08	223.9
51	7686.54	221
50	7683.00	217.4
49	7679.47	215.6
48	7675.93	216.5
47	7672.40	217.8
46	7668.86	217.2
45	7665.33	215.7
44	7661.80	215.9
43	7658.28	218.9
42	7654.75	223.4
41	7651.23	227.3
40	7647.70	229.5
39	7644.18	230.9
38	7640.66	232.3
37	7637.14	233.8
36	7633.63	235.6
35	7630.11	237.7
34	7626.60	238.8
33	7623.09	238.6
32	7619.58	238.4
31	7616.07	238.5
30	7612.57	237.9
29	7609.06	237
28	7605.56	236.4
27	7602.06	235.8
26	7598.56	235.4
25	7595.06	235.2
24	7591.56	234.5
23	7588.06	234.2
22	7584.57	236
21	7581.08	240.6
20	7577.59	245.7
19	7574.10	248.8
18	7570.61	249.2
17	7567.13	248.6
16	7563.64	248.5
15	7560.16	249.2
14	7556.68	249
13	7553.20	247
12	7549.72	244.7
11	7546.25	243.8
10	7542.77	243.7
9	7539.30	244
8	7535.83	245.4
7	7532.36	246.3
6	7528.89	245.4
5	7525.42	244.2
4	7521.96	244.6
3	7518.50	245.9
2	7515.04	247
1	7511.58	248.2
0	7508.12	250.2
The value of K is 0.06 mag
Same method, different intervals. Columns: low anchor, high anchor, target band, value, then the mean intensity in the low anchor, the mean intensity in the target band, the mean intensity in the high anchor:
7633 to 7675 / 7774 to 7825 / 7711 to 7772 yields 0.01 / 224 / 222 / 225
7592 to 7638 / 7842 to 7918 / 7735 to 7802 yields 0.02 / 237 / 224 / 221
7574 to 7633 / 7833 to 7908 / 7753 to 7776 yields 0.01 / 238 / 226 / 222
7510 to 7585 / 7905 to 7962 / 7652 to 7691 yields 0.09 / 246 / 219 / 217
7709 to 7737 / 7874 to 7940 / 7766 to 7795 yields -0.02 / 218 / 223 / 218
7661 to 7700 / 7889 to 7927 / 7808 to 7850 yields -0.05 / 219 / 227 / 217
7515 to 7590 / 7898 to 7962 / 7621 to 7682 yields 0.05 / 245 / 226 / 217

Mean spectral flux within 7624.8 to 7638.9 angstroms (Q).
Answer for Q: 237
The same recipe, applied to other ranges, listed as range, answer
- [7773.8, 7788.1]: 222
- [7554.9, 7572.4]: 249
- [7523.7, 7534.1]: 245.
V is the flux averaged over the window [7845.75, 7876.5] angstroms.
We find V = 225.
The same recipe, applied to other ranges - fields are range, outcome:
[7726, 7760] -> 224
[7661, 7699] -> 219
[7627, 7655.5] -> 232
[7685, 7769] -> 222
